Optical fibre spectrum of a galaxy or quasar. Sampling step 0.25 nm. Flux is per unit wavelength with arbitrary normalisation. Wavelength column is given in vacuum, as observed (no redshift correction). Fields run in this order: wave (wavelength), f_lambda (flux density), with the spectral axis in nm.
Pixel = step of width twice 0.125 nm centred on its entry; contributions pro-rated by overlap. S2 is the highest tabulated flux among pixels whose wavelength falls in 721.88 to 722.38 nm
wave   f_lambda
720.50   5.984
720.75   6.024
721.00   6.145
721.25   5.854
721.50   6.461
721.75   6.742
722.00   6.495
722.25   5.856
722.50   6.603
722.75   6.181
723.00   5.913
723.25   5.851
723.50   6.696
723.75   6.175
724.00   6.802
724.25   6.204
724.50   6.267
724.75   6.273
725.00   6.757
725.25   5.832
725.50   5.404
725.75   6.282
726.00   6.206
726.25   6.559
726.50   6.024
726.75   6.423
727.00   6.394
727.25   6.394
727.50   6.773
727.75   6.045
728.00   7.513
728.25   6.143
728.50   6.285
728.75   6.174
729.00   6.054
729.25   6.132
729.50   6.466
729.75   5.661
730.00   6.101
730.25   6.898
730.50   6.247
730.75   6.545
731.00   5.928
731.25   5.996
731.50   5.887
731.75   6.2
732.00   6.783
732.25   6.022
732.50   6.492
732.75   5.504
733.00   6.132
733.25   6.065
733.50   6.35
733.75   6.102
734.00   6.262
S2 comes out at 6.495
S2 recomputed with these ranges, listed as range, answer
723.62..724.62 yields 6.802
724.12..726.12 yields 6.757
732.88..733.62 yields 6.35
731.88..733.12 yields 6.783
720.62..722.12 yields 6.742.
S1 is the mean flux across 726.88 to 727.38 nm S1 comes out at 6.4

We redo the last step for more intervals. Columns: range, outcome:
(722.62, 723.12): 6.05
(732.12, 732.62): 6.26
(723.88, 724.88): 6.39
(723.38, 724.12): 6.56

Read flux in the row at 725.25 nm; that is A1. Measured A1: 5.832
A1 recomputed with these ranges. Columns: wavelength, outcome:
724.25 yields 6.204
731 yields 5.928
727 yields 6.394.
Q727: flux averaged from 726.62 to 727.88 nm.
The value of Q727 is 6.41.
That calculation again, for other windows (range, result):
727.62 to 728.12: 6.77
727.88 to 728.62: 6.64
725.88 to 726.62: 6.27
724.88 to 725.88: 6.07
